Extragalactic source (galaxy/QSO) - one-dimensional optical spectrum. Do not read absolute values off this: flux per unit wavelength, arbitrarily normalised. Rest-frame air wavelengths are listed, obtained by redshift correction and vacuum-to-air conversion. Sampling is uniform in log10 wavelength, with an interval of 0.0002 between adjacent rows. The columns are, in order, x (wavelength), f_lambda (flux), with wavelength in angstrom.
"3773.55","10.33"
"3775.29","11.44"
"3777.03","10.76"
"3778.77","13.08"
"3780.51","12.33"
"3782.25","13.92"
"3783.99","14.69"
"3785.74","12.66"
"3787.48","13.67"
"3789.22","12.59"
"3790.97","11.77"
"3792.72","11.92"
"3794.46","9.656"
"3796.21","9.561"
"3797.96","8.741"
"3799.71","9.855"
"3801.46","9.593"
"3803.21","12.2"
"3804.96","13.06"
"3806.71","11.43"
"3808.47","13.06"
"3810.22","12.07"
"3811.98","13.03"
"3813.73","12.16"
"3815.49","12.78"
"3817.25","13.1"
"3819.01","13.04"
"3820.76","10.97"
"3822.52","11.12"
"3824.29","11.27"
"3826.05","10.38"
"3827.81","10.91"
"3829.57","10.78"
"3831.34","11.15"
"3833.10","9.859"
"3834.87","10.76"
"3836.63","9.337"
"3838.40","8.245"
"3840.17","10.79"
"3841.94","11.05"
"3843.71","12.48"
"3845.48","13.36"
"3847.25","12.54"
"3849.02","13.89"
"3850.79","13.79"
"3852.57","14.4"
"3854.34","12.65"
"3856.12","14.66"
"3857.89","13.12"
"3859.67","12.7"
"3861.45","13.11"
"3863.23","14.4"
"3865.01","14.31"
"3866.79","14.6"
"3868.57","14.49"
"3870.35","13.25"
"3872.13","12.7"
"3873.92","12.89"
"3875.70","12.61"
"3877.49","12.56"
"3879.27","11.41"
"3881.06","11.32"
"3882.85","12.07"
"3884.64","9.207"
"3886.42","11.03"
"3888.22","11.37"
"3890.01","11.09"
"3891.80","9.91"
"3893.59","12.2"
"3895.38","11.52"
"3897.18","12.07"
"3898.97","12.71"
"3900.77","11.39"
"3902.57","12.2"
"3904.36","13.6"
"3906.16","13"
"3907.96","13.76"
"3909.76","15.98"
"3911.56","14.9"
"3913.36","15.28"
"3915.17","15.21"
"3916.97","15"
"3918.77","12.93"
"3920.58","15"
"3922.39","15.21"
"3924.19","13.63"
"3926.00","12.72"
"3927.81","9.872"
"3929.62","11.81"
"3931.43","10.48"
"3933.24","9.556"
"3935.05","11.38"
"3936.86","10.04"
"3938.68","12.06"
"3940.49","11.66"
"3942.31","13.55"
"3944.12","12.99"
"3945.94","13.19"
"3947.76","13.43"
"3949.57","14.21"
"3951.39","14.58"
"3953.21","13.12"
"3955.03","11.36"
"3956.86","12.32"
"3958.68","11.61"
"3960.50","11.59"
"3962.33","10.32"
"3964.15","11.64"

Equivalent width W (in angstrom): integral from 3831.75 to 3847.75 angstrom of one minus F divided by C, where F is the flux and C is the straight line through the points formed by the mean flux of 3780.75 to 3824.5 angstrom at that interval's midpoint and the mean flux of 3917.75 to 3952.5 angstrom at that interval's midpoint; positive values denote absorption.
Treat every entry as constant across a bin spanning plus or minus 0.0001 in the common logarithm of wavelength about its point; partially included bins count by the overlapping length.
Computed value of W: 1.6 angstrom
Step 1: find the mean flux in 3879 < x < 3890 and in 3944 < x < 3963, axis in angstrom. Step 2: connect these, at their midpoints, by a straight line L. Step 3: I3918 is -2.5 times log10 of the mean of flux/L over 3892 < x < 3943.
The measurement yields -0.09 mag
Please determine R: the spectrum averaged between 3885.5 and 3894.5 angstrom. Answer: 11.1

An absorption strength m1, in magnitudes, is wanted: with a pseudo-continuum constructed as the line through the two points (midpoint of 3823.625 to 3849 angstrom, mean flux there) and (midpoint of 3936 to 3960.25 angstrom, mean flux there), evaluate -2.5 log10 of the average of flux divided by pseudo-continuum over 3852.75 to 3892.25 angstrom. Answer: -0.10 mag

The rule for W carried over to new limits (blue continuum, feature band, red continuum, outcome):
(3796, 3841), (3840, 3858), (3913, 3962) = -2.4 angstrom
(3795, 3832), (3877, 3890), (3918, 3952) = 0.9 angstrom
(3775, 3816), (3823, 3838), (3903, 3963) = 2.1 angstrom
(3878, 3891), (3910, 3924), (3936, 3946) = -3.7 angstrom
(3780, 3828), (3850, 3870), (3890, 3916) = -2.1 angstrom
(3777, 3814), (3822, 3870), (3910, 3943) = 0.1 angstrom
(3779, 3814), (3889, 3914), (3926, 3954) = -1.5 angstrom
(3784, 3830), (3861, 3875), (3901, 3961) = -1.6 angstrom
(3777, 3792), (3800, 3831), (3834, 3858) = 2.0 angstrom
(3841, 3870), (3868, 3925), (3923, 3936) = -2.6 angstrom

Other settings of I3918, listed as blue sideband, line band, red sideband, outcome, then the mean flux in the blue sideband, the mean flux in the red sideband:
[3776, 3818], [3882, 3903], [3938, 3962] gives 0.10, 12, 12.7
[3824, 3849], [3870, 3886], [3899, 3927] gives 0.06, 11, 13.9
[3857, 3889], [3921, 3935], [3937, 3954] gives 0.09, 12.6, 13.1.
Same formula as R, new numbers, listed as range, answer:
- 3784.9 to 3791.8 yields 12.7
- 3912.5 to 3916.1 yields 15.2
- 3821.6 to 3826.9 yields 10.9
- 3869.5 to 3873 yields 13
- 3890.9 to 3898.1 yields 11.4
